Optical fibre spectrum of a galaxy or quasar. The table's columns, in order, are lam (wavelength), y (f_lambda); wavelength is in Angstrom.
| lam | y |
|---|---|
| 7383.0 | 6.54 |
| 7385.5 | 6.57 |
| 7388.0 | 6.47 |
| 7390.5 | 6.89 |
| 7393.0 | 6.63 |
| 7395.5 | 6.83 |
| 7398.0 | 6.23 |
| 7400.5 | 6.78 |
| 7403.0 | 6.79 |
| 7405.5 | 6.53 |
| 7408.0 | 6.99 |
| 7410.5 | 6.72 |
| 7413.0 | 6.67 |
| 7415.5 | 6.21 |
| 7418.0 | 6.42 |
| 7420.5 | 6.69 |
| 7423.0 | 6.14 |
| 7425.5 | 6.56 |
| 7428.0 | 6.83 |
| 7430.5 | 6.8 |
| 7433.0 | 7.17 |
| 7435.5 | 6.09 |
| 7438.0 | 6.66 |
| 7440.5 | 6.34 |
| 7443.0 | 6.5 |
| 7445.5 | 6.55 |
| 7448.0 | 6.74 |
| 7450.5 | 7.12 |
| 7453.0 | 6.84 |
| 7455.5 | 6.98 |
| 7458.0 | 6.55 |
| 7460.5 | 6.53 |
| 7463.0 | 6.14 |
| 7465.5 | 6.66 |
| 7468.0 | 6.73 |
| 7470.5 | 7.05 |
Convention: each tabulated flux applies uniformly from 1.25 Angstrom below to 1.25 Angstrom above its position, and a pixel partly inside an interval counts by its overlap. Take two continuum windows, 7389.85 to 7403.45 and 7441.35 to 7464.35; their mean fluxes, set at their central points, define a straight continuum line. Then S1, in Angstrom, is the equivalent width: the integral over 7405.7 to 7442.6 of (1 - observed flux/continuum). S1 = 0.43 Angstrom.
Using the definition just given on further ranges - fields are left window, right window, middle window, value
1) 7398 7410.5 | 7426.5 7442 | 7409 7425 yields 0.5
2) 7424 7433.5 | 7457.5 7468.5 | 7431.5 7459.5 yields -0.1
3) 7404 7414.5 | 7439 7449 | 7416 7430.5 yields 0.2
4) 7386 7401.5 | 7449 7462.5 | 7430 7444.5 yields 0.3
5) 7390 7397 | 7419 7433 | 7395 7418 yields 0.3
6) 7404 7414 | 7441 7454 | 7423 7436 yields 0.1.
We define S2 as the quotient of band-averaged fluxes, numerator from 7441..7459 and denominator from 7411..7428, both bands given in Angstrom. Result 1.04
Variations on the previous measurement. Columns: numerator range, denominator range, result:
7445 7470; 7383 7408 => 1.01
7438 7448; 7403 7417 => 0.98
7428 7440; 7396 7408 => 1.01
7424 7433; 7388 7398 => 1.01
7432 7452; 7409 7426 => 1.02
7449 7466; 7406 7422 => 1.01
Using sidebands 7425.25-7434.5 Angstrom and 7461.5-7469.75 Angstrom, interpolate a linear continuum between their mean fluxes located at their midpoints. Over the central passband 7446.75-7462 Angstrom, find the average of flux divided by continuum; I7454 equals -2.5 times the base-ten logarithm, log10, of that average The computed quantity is -0.023 mag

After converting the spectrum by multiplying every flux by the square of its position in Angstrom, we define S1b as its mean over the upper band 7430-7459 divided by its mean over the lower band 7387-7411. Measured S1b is 1.01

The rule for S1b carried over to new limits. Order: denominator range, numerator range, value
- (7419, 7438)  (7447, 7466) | 1.02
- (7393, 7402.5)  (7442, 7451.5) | 1.03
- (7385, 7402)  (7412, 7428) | 0.98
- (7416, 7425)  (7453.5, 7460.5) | 1.06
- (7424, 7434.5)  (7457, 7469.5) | 0.97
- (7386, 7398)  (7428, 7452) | 1.02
